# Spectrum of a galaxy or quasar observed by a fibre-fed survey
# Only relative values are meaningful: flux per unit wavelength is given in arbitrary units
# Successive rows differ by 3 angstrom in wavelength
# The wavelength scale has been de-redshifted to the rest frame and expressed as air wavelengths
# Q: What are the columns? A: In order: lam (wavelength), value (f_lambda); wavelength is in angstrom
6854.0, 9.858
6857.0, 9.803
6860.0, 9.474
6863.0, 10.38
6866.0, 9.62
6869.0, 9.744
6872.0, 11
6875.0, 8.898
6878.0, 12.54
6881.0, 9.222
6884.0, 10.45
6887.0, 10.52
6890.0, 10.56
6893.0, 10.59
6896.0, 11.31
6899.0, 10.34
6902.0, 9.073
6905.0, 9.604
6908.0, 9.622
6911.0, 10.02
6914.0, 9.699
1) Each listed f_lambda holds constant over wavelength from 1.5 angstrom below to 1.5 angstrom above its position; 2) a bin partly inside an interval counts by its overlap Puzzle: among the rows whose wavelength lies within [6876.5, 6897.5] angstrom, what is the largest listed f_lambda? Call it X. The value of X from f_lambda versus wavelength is 12.54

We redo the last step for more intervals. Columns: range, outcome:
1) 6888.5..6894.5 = 10.59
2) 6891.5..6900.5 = 11.31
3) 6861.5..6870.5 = 10.38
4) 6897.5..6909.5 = 10.34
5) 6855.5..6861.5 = 9.803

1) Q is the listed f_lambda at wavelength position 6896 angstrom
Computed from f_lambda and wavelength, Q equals 11.31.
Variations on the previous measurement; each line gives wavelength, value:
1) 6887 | 10.52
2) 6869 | 9.744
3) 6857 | 9.803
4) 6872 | 11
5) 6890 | 10.56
